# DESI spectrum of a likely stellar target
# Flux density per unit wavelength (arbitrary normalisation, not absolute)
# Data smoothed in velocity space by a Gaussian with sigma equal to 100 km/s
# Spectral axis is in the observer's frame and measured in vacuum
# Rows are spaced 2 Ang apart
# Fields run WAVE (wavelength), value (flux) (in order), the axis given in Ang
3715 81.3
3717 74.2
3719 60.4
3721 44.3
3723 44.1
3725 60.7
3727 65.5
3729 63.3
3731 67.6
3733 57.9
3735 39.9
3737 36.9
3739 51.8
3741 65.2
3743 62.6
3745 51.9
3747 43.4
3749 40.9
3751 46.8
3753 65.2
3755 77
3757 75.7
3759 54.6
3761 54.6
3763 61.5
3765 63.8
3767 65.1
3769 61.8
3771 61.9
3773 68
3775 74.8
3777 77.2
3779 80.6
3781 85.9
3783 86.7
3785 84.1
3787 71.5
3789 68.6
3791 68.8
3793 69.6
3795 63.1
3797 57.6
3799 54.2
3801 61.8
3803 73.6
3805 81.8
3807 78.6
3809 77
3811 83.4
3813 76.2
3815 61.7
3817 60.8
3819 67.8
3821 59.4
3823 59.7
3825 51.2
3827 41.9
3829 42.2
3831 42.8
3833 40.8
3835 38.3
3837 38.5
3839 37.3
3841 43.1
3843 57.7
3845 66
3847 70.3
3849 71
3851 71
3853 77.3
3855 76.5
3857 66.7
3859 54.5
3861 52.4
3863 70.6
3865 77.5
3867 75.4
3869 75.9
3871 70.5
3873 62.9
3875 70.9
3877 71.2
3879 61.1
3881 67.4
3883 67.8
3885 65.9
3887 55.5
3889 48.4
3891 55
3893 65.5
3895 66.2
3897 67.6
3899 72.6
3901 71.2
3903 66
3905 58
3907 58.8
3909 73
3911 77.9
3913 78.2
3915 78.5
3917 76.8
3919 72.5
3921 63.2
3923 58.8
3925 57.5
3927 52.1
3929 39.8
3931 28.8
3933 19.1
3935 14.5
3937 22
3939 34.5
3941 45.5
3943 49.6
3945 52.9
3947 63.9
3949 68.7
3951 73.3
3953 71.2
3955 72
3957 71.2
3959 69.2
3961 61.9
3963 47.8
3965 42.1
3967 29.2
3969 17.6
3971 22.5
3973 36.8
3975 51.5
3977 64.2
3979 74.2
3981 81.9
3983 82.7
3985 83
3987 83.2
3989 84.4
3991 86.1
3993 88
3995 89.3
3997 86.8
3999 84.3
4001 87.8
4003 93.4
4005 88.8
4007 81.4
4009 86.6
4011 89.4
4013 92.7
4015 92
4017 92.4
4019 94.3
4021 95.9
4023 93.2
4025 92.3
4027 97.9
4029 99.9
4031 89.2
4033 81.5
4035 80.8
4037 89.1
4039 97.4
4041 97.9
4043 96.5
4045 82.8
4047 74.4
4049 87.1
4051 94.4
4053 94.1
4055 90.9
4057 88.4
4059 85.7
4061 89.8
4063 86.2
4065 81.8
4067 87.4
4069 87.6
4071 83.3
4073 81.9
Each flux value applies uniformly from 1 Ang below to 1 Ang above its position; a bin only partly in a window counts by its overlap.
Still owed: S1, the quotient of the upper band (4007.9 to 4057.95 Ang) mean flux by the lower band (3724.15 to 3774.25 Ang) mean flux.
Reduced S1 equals 1.55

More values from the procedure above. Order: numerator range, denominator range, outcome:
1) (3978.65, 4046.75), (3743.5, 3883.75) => 1.38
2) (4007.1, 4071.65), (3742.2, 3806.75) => 1.35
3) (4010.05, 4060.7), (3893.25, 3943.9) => 1.61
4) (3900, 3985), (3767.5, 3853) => 0.88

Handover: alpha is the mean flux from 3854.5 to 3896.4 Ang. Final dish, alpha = 65.5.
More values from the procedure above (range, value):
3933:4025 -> 68.5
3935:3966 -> 55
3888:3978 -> 55.3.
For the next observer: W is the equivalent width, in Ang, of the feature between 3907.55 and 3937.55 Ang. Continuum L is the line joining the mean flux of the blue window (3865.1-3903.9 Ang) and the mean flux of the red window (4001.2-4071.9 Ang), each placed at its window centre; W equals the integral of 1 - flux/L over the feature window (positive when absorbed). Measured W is 7.1 Ang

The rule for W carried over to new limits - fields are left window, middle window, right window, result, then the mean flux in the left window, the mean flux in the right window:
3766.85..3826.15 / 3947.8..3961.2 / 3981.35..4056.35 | 2.17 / 69.7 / 89.2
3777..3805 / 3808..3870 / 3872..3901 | 6.56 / 71.8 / 64.4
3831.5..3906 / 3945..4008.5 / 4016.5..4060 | 9.45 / 62.7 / 90.7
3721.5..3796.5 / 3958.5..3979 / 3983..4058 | 9.50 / 63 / 89.3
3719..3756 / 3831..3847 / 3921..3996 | 2.41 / 54.9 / 56.6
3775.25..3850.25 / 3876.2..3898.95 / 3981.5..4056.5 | 3.03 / 63.7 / 89.2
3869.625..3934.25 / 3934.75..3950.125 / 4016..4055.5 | 5.55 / 62.4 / 91.1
